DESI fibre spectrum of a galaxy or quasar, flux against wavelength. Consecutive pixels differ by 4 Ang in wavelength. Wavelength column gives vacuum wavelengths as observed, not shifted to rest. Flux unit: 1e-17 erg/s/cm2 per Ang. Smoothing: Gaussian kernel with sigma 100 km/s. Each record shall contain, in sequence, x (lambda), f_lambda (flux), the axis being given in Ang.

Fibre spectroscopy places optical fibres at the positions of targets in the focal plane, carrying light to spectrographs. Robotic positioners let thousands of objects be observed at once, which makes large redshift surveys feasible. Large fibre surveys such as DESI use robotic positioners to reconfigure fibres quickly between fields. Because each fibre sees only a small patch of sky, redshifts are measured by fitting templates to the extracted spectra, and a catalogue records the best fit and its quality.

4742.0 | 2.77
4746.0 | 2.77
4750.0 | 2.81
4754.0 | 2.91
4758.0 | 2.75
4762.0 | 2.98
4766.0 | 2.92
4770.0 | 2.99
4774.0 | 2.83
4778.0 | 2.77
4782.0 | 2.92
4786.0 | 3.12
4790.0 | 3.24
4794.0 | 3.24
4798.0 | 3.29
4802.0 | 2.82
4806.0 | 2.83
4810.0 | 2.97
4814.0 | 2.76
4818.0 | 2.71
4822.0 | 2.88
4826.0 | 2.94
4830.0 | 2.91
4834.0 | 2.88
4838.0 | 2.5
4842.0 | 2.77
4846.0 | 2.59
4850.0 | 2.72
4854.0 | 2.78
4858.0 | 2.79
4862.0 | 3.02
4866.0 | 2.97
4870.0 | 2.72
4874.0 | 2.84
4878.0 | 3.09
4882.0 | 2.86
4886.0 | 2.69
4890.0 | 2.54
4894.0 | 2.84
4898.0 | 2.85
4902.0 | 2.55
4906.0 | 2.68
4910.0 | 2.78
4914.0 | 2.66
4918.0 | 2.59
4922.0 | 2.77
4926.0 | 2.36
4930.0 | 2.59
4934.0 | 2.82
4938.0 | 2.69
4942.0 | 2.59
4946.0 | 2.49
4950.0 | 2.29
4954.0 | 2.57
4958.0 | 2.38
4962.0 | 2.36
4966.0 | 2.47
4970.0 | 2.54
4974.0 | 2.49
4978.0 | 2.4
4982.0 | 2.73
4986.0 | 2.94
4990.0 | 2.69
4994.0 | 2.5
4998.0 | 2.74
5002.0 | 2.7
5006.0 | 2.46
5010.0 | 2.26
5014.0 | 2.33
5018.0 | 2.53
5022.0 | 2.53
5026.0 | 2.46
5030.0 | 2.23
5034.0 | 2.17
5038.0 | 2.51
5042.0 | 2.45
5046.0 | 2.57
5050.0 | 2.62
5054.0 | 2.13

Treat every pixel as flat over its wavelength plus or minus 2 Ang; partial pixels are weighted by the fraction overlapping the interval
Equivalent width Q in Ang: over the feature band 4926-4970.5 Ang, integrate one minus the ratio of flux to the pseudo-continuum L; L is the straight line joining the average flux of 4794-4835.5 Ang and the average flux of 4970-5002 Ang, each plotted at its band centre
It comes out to 3.00 Ang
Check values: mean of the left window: 2.92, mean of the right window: 2.64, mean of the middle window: 2.52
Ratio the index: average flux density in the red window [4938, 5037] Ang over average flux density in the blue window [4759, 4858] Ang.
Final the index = 0.87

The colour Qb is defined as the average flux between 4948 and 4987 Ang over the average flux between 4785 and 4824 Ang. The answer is 0.84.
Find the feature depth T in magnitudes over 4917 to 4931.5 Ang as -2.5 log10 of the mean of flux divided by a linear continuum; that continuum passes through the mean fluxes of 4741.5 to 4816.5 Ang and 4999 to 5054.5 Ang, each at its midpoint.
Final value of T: 0.03 mag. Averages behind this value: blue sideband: 2.93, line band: 2.58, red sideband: 2.44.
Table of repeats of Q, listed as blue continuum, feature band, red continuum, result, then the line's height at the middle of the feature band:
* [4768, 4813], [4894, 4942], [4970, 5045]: 0.7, 2.71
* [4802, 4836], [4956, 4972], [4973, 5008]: 1.4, 2.67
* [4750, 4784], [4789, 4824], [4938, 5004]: -1.8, 2.82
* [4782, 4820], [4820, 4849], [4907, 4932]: 1.1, 2.89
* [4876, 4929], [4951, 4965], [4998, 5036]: 0.8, 2.57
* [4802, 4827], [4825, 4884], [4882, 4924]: -0.9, 2.78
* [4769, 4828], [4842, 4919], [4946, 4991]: -0.6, 2.75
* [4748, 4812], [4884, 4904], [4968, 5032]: 0.3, 2.74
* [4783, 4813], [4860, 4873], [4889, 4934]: -0.4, 2.82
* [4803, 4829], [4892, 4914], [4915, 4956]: -0.7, 2.65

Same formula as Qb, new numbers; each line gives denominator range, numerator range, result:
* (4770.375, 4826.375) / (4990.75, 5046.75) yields 0.83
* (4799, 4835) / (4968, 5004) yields 0.92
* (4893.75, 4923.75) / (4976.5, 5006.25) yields 0.98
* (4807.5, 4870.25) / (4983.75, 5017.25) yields 0.92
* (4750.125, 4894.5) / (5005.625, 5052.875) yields 0.84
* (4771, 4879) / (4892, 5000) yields 0.90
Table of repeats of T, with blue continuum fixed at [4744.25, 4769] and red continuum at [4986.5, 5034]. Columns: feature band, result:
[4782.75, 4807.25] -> -0.104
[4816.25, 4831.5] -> -0.037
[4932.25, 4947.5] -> -0.022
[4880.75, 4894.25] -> -0.016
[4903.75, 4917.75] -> -0.021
